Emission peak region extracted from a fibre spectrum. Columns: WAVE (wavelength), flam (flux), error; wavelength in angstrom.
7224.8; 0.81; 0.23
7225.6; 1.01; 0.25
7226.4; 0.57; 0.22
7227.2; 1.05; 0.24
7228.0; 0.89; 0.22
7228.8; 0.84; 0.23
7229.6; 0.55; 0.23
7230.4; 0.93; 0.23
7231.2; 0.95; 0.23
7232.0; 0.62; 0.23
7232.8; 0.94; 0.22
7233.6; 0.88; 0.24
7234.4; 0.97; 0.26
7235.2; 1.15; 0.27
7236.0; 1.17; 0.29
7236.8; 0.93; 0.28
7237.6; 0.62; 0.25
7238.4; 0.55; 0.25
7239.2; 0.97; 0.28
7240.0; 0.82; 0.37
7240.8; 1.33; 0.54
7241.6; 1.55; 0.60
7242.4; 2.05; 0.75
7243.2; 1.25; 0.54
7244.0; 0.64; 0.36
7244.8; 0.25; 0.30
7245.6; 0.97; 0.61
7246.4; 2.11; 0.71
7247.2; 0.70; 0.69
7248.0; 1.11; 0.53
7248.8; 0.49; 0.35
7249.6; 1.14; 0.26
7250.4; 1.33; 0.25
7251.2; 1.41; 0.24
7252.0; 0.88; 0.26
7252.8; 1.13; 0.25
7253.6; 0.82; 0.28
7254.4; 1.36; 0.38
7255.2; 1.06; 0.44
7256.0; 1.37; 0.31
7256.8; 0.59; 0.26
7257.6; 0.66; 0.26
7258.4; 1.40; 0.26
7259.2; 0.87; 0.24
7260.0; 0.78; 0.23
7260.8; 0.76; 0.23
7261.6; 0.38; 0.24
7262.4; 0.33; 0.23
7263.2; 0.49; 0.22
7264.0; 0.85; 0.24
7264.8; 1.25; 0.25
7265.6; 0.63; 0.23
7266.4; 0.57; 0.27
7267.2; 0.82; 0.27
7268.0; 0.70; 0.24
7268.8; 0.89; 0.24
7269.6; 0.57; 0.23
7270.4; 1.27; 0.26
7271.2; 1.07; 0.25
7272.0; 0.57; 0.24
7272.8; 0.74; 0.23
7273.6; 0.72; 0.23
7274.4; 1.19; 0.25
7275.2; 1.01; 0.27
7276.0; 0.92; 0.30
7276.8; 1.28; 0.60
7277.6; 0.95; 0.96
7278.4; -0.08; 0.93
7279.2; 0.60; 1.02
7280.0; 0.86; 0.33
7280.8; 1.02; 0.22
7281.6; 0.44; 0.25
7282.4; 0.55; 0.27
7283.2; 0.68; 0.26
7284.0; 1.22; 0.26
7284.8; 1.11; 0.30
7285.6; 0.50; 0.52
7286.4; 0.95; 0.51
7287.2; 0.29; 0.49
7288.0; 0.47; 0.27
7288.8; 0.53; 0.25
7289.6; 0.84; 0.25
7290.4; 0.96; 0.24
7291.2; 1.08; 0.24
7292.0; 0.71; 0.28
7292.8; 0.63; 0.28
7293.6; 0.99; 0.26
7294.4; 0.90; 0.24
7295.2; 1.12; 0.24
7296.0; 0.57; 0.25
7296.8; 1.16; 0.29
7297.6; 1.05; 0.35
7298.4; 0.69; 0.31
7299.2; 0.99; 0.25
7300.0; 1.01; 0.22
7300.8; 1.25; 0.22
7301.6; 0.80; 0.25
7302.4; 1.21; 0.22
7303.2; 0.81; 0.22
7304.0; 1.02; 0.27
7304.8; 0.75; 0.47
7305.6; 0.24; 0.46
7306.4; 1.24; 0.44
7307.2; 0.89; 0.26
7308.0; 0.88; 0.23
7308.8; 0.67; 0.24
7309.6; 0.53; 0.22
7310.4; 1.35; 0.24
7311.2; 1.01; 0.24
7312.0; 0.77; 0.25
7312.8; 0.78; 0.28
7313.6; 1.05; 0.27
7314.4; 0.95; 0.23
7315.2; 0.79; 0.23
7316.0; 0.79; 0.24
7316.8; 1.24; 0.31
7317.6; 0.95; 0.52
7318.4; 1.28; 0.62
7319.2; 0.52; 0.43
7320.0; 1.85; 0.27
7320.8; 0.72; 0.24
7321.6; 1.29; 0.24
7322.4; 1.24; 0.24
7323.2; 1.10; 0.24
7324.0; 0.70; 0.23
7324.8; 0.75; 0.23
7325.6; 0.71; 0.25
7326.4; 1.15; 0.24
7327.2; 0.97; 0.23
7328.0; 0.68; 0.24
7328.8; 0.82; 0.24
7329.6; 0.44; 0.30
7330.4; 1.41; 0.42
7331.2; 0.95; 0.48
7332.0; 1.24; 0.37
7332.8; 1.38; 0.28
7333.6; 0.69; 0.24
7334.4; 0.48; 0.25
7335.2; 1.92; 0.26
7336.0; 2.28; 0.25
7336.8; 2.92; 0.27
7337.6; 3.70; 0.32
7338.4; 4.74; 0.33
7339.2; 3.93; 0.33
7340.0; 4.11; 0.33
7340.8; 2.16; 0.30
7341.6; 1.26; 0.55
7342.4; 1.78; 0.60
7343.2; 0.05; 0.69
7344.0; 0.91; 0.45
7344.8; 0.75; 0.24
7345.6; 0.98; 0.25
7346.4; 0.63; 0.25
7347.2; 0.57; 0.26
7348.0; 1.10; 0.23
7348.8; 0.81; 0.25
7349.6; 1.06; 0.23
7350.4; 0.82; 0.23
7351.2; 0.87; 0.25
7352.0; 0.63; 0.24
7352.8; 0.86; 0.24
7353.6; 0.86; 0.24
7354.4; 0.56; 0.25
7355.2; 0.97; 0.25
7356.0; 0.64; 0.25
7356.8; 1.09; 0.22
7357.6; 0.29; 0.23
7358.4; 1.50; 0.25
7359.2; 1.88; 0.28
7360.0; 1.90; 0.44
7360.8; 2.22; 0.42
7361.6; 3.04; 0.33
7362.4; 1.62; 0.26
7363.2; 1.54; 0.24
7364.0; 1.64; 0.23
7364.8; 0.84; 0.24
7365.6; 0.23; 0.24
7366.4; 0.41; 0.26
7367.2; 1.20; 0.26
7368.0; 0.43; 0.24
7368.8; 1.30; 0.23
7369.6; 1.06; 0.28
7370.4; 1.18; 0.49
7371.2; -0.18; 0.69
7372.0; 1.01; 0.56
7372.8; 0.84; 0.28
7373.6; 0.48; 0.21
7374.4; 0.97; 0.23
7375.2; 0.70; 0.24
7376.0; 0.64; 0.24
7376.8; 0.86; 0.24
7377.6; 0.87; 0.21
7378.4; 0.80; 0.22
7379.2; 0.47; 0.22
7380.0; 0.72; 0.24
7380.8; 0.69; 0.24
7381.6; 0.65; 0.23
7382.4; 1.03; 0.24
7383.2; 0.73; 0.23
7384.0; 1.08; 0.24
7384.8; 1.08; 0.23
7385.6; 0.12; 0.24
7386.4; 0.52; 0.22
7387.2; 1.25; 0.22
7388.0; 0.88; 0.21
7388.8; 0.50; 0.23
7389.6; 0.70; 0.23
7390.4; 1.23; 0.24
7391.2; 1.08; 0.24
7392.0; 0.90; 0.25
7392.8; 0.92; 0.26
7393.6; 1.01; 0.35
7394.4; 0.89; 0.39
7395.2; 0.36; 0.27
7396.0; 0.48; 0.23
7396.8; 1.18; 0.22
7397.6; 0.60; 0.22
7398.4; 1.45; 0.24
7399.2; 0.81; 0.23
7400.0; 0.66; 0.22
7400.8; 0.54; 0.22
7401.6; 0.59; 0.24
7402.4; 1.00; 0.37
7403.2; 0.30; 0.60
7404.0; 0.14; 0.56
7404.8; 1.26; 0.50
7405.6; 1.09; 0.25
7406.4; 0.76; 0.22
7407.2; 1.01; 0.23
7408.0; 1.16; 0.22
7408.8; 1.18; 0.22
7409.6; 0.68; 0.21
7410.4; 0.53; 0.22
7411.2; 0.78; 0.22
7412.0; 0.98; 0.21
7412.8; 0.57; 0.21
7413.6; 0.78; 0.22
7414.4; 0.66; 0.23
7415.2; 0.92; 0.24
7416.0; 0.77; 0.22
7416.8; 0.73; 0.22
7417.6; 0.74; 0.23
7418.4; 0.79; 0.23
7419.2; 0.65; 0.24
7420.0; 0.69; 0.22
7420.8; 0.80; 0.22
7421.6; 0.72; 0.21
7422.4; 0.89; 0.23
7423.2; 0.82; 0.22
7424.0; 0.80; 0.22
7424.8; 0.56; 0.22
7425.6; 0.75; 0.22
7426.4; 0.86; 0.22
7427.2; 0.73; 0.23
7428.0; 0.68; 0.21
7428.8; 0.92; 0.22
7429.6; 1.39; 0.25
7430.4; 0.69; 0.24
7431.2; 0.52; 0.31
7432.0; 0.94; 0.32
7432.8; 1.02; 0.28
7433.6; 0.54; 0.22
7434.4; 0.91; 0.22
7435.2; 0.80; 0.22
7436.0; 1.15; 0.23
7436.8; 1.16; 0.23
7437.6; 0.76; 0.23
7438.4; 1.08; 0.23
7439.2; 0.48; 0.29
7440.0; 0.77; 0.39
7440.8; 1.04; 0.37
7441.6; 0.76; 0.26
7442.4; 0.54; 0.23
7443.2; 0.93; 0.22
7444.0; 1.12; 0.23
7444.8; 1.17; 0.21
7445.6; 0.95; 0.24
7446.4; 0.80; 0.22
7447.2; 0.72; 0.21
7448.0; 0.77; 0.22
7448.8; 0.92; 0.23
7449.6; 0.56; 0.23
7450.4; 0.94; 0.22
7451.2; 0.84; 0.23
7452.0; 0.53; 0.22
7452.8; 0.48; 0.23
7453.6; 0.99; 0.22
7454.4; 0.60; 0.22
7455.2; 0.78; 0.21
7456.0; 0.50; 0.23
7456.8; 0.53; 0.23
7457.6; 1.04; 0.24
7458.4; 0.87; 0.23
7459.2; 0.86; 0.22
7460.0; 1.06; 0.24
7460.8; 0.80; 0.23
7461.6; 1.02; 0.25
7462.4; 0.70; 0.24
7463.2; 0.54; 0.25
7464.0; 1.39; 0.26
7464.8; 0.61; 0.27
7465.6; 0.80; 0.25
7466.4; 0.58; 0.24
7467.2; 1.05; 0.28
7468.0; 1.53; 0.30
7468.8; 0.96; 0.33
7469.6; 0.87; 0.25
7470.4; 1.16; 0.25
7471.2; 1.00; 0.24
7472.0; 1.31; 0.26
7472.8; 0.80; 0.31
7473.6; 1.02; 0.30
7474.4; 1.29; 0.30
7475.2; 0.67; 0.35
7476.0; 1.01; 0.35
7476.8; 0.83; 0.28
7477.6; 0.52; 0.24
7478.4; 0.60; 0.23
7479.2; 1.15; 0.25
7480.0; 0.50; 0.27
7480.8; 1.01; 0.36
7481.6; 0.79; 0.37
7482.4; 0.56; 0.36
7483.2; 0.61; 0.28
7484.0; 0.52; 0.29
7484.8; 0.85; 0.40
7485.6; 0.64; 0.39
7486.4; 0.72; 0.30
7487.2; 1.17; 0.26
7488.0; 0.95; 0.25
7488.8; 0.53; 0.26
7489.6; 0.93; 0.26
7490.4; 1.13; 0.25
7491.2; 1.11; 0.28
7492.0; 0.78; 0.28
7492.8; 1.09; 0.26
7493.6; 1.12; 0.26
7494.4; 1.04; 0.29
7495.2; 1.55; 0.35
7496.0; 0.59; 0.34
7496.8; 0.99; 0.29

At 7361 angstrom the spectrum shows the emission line [N II]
